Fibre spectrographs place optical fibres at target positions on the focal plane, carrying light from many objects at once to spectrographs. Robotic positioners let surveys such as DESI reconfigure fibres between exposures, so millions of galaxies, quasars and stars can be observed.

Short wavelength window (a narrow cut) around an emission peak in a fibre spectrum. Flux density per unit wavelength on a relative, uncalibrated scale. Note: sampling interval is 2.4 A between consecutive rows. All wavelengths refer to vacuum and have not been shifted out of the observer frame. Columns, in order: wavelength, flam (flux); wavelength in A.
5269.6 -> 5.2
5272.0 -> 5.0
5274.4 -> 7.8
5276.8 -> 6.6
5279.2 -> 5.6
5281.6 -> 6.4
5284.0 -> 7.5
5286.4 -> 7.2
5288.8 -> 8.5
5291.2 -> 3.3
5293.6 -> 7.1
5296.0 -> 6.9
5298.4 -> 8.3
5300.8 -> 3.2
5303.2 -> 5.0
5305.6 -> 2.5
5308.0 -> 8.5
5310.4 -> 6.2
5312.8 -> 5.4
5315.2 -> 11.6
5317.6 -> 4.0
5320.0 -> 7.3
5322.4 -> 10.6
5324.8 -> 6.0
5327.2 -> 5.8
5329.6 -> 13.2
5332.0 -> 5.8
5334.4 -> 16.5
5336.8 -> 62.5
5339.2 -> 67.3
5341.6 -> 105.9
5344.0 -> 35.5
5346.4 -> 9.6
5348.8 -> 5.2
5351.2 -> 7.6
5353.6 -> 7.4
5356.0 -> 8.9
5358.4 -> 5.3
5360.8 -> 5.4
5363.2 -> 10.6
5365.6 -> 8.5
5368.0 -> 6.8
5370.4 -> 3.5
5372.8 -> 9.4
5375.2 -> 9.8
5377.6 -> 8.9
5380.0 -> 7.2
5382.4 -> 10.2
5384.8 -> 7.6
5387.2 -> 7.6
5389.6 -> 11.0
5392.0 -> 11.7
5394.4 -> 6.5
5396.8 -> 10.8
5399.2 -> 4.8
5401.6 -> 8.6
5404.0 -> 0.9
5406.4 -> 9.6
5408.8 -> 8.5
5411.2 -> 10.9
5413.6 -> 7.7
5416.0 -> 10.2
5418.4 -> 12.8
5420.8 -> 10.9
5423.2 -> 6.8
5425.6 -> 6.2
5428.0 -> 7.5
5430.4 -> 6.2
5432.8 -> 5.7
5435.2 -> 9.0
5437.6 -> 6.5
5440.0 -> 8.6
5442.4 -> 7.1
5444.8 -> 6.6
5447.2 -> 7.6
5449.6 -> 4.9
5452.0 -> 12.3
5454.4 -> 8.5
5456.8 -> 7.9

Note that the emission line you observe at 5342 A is [O II]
